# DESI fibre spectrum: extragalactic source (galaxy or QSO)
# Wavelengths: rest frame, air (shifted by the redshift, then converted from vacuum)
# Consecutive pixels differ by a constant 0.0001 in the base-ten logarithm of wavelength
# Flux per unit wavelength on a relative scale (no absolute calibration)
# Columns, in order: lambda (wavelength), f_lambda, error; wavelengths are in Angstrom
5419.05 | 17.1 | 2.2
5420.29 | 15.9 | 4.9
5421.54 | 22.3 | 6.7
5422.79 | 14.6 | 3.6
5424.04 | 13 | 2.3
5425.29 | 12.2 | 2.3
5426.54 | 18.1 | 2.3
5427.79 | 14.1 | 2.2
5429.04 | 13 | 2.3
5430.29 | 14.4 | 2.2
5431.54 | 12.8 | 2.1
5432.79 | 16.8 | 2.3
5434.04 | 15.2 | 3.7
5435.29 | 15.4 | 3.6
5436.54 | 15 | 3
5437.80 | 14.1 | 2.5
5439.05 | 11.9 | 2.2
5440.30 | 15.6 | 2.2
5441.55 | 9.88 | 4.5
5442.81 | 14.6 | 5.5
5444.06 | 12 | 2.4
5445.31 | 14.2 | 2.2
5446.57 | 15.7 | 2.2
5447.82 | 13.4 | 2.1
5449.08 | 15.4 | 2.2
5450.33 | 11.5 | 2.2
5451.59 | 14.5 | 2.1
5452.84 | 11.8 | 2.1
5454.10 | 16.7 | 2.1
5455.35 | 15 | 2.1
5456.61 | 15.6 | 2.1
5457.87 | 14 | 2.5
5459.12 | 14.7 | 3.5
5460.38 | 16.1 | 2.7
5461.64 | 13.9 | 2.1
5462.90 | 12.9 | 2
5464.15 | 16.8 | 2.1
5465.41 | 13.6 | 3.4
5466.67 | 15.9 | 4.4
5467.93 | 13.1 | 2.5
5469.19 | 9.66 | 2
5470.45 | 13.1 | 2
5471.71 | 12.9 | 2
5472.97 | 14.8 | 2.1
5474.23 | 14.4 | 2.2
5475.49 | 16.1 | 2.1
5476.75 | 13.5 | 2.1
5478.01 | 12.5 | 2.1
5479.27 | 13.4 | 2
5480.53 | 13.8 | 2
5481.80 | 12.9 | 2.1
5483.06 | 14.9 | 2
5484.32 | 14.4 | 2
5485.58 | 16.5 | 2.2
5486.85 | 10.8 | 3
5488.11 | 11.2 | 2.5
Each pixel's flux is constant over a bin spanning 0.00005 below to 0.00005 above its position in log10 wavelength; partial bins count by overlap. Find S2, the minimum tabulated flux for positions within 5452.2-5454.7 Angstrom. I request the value 11.8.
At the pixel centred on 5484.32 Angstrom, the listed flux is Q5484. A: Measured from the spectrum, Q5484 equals 14.4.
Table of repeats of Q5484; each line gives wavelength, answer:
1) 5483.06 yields 14.9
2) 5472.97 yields 14.8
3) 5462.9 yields 12.9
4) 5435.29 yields 15.4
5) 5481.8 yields 12.9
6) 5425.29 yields 12.2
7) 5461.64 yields 13.9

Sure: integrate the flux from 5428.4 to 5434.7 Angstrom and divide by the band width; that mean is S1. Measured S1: 14.5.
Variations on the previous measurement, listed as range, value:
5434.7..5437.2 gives 15.1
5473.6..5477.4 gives 14.7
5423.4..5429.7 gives 14.1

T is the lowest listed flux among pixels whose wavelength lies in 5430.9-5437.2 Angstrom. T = 12.8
